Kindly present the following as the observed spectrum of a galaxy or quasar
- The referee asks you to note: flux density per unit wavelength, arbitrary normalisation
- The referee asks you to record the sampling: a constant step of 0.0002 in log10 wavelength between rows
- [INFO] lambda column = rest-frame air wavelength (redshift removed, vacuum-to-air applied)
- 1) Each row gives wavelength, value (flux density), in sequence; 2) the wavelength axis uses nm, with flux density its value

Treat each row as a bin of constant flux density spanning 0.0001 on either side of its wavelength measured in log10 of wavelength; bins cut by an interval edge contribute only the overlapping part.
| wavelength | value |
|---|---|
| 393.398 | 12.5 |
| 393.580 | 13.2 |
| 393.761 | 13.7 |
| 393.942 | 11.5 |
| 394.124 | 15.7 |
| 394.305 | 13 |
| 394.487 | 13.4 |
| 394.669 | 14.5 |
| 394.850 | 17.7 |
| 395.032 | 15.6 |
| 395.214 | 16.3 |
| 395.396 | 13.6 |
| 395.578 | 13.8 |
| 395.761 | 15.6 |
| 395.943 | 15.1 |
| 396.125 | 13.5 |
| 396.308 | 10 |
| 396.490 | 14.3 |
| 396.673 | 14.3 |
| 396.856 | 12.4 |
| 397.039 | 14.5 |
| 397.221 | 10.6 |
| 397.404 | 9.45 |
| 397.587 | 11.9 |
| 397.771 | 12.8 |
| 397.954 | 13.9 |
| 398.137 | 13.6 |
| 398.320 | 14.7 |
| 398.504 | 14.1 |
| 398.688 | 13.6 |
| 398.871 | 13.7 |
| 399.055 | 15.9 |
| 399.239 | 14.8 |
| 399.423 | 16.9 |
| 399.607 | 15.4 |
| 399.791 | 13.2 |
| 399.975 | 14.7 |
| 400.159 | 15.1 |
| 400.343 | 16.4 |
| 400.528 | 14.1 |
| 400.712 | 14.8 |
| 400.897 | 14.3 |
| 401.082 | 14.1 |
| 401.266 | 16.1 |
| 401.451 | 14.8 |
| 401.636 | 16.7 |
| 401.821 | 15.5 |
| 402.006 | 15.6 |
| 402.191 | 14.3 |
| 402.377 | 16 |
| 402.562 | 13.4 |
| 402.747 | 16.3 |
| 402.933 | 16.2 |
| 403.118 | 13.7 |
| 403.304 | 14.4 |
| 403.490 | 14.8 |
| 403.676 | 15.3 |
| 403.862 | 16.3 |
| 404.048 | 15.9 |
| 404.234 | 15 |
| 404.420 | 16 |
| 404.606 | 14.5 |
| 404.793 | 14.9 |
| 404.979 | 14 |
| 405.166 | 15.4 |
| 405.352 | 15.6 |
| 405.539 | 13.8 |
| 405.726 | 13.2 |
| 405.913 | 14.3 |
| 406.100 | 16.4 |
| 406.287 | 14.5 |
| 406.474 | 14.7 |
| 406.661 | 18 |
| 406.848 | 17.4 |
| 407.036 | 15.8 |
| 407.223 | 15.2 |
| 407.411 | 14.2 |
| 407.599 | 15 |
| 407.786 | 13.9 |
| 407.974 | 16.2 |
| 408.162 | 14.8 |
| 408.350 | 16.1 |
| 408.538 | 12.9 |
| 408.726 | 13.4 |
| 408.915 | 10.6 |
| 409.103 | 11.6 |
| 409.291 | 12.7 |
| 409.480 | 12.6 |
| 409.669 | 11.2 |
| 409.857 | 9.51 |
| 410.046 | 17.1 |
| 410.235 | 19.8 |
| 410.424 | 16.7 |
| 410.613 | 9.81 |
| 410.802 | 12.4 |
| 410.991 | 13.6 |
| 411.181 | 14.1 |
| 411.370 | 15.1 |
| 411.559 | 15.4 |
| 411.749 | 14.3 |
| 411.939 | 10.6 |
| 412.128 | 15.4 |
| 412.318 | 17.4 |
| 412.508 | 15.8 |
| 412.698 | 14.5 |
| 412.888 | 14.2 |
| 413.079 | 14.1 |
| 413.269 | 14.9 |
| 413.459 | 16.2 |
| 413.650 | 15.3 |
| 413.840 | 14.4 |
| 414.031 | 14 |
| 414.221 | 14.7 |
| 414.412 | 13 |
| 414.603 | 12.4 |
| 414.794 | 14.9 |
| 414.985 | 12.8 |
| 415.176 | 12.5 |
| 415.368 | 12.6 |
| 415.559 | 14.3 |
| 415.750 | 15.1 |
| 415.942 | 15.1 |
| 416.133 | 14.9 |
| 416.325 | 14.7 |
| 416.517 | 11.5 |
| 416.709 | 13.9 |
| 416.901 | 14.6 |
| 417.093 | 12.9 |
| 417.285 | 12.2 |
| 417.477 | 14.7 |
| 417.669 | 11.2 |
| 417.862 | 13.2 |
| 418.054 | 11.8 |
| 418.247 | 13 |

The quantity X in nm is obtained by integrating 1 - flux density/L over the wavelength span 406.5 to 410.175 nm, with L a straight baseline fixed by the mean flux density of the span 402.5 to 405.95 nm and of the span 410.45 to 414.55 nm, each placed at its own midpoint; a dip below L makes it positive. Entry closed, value 0.11 nm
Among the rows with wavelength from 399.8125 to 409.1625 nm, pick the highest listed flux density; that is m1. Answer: 18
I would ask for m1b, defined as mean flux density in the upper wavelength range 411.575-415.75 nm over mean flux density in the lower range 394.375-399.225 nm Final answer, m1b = 1.03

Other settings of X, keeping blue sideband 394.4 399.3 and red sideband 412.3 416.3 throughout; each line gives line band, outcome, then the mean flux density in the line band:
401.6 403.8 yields -0.180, 15.2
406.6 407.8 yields -0.130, 15.7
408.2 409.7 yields 0.151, 12.8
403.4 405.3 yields -0.156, 15.2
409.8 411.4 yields -0.005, 14.3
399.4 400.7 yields -0.100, 15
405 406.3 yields -0.056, 14.7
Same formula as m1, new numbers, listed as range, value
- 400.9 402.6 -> 16.7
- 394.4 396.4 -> 17.7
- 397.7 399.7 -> 16.9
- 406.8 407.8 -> 17.4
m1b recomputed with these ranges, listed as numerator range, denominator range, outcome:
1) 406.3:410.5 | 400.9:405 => 0.96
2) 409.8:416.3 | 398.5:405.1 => 0.95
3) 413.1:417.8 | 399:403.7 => 0.92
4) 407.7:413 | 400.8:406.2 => 0.93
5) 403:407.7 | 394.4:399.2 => 1.10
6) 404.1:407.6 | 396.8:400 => 1.11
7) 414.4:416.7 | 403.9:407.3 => 0.90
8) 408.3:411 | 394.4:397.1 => 0.93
